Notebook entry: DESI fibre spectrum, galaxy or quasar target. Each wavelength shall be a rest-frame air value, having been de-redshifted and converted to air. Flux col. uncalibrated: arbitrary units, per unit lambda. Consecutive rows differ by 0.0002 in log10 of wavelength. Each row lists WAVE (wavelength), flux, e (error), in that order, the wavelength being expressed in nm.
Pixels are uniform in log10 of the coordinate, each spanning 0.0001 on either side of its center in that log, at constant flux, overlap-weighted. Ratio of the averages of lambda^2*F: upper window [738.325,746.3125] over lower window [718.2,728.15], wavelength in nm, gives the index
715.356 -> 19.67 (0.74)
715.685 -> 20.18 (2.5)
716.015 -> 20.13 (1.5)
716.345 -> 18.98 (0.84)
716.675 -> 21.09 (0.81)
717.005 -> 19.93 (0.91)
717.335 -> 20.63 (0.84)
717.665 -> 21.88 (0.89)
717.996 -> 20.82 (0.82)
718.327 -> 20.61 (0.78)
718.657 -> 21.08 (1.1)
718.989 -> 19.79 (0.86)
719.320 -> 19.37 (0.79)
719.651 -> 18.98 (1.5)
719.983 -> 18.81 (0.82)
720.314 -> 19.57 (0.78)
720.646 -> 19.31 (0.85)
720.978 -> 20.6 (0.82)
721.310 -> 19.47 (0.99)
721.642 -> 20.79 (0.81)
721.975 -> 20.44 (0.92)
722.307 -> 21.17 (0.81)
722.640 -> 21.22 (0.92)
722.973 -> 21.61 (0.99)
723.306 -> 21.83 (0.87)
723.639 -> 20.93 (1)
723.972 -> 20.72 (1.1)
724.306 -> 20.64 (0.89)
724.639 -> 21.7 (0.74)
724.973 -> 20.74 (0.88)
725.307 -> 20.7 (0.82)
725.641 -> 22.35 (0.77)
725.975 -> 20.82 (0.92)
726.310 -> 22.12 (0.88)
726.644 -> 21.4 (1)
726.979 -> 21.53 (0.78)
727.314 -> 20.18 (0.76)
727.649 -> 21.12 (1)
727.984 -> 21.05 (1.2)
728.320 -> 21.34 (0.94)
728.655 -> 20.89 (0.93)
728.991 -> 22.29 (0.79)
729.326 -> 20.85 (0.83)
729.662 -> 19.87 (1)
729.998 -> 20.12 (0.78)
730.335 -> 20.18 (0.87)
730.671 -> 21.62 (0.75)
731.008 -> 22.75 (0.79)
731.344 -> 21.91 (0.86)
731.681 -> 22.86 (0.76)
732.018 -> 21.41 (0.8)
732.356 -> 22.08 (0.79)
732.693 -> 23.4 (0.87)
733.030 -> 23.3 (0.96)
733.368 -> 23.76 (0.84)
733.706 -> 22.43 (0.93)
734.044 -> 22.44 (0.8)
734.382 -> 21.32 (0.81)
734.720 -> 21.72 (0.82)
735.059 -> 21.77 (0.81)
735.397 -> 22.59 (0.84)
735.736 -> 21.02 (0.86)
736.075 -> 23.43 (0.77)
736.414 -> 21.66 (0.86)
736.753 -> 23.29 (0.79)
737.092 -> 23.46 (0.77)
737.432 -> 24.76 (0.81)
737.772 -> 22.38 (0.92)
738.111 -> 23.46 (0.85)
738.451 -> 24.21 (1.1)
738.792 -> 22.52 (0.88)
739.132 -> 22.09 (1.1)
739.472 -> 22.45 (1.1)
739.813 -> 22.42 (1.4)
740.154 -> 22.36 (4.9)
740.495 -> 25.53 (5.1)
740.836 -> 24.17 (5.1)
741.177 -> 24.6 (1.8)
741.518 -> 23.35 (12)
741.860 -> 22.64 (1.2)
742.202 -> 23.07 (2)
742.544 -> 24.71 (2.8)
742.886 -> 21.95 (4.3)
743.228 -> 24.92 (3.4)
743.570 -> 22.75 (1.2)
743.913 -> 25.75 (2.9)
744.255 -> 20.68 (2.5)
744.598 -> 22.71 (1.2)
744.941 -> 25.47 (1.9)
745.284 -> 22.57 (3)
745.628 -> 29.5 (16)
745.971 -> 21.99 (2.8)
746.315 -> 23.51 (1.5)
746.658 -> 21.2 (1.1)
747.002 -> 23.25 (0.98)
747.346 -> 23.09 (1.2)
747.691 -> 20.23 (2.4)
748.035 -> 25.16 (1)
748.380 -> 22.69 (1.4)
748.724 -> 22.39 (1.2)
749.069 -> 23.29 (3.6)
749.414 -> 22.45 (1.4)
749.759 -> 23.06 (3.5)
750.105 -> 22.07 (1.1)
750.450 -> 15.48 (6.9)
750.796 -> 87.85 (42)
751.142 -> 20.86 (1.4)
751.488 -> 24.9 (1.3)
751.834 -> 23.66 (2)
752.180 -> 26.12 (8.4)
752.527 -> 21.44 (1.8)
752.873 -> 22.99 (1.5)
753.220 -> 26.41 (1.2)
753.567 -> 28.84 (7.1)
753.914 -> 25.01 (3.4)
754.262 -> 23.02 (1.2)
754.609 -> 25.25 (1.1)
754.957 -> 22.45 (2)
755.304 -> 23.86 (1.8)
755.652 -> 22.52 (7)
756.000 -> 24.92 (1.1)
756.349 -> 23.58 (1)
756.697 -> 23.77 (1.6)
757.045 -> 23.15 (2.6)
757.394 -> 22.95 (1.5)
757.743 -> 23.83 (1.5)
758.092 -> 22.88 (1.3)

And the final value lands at 1.20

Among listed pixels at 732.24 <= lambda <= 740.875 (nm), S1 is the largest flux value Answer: 25.53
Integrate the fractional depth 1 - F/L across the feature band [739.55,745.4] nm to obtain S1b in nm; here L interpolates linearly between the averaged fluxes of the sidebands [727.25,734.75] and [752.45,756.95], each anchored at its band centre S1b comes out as -0.149 nm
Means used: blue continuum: 21.7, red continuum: 24.2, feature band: 23.5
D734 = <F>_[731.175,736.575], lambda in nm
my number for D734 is 22.3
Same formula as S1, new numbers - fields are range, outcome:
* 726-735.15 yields 23.76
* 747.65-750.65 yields 25.16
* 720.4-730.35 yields 22.35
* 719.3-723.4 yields 21.83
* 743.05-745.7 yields 29.5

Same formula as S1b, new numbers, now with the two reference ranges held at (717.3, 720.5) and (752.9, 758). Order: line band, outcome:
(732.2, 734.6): -0.102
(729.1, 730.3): 0.054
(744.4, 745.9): -0.113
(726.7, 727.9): 0.004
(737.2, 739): -0.095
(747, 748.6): 0.035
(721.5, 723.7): -0.066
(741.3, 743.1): -0.040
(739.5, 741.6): -0.105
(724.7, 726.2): -0.027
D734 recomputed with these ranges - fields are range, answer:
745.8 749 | 22.6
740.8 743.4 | 23.7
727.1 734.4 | 21.7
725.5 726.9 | 21.6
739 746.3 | 23.6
